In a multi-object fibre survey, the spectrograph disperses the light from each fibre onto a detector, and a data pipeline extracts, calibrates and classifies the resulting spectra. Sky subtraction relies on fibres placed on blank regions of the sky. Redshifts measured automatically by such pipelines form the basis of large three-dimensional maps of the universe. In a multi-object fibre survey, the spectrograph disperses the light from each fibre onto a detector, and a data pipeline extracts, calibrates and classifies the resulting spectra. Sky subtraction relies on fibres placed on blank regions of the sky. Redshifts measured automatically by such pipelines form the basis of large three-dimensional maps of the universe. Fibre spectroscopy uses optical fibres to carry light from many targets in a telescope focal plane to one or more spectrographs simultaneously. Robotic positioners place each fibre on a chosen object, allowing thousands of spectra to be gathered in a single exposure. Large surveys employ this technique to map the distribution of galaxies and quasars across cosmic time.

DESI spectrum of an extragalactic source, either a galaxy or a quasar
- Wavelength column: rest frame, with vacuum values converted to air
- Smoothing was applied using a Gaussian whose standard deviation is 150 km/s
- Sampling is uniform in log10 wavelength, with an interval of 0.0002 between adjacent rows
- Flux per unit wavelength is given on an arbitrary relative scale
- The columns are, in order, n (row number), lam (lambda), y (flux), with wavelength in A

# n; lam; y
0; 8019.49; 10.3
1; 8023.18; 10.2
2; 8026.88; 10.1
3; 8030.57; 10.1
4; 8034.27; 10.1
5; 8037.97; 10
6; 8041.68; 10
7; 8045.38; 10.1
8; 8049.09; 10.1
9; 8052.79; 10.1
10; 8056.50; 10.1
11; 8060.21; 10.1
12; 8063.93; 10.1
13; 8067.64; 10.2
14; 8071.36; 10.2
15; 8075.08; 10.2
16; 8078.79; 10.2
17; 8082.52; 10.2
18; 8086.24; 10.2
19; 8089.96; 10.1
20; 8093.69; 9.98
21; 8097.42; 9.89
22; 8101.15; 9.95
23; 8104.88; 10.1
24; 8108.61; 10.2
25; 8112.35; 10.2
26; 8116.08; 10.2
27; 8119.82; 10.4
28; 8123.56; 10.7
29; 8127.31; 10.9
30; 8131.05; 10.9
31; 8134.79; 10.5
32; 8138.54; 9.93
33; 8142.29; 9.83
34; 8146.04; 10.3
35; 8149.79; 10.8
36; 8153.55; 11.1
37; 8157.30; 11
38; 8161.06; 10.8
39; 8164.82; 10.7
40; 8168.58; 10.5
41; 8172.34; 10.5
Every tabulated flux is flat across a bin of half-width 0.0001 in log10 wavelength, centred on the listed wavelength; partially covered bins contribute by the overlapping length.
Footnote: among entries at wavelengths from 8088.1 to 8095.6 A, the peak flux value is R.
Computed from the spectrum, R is 10.1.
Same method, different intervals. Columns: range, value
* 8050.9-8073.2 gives 10.2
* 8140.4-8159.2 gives 11.1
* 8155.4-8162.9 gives 11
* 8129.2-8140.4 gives 10.9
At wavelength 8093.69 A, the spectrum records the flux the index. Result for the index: 9.98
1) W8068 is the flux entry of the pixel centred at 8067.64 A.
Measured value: 10.2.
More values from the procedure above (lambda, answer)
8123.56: 10.7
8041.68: 10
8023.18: 10.2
